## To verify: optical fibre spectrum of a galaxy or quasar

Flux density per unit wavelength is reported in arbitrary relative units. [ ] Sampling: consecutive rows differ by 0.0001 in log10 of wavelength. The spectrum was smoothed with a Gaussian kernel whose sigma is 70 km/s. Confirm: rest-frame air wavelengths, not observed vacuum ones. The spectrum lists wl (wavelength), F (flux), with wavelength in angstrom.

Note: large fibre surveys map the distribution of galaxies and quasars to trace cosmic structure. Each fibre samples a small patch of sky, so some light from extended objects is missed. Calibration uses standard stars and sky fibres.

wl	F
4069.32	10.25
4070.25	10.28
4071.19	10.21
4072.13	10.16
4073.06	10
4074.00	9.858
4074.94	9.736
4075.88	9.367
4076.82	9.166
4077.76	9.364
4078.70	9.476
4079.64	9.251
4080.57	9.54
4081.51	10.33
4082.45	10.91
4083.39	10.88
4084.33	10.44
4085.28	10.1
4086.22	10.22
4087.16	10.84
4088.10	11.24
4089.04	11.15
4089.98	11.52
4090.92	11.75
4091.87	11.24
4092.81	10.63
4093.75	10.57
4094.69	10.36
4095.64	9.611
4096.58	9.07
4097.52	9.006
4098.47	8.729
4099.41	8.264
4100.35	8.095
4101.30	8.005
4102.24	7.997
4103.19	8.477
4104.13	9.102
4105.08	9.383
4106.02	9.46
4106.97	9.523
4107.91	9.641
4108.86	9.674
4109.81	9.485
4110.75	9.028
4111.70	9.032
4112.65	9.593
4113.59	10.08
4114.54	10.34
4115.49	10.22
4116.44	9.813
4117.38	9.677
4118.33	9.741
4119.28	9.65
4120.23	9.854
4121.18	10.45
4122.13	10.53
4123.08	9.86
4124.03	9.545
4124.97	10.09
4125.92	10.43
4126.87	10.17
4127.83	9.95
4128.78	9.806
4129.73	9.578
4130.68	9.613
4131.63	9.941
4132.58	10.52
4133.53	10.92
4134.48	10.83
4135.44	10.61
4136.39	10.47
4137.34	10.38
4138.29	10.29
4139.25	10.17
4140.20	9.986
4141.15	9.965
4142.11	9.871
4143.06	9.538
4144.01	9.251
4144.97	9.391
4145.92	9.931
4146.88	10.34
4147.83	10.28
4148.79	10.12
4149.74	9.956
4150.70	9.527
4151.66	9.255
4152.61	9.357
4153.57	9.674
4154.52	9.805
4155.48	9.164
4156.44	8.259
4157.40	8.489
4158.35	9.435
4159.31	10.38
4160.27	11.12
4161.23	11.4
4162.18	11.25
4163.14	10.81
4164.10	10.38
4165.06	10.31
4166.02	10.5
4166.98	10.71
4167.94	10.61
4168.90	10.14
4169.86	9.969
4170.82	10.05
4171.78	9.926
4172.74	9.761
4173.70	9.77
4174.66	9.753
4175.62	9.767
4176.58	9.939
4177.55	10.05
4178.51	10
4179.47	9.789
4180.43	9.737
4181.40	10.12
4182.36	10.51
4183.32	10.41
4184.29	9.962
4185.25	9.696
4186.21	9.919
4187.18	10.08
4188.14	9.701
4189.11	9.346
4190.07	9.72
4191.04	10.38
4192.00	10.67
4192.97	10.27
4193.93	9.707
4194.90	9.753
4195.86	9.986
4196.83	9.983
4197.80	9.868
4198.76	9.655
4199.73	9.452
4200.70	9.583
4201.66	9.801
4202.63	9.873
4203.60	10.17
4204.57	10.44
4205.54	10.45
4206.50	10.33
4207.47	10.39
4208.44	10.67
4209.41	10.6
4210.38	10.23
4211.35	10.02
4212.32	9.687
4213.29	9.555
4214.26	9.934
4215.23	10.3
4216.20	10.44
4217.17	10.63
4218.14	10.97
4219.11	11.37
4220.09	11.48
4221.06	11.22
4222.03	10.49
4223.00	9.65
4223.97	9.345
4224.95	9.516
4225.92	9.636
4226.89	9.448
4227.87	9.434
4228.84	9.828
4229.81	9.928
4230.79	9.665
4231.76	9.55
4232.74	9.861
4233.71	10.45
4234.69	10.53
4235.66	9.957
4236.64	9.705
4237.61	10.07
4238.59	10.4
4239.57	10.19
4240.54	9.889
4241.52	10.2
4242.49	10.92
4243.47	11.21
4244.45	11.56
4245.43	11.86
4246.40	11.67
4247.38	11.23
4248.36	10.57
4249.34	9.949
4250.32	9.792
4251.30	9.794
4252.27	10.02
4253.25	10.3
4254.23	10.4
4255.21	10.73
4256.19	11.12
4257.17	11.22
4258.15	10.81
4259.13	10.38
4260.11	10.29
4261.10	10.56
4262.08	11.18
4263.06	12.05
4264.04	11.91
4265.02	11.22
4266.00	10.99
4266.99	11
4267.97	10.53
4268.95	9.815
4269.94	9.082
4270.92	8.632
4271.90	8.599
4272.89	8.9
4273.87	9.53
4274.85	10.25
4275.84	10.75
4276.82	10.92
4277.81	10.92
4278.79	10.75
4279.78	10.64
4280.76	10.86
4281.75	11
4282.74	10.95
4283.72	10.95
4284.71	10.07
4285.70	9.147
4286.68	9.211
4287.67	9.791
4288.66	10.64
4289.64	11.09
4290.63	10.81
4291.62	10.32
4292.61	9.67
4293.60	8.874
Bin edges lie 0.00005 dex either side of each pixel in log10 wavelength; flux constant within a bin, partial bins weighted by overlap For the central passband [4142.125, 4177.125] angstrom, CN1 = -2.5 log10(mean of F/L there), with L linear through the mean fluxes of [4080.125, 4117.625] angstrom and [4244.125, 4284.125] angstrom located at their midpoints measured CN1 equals 0.02 mag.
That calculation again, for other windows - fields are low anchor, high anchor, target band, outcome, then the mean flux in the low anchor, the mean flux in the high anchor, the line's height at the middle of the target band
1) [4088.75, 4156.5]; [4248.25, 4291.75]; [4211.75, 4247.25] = -0.01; 9.81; 10.4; 10.2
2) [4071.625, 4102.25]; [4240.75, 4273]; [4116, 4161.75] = 0.02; 9.93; 10.6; 10.1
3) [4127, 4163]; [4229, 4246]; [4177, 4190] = 0.02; 9.98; 10.3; 10.1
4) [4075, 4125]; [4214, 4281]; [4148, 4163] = 0.02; 9.8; 10.4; 10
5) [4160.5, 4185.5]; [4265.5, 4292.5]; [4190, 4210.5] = 0.01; 10.2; 10.2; 10.2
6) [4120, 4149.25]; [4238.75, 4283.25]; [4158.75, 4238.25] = 0.02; 10.1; 10.6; 10.3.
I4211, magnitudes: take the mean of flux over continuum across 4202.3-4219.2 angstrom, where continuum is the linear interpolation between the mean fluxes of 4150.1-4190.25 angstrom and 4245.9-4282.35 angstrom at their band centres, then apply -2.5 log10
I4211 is -0.013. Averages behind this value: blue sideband 9.97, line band 10.3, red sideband 10.5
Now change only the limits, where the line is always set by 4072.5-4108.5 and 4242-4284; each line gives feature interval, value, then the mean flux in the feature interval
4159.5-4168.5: -0.065 mag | 10.8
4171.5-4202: 0.036 mag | 9.91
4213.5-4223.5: -0.024 mag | 10.6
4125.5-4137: -0.026 mag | 10.2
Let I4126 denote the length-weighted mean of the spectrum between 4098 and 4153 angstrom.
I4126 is 9.72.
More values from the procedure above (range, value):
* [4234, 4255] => 10.5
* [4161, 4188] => 10.2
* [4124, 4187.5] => 10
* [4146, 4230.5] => 10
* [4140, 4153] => 9.77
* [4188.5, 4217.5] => 10.1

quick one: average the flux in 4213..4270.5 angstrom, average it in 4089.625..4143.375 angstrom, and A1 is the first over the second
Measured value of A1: 1.1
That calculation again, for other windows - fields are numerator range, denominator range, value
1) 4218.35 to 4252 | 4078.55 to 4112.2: 1.05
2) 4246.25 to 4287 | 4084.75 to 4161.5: 1.06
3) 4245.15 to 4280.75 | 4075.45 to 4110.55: 1.08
